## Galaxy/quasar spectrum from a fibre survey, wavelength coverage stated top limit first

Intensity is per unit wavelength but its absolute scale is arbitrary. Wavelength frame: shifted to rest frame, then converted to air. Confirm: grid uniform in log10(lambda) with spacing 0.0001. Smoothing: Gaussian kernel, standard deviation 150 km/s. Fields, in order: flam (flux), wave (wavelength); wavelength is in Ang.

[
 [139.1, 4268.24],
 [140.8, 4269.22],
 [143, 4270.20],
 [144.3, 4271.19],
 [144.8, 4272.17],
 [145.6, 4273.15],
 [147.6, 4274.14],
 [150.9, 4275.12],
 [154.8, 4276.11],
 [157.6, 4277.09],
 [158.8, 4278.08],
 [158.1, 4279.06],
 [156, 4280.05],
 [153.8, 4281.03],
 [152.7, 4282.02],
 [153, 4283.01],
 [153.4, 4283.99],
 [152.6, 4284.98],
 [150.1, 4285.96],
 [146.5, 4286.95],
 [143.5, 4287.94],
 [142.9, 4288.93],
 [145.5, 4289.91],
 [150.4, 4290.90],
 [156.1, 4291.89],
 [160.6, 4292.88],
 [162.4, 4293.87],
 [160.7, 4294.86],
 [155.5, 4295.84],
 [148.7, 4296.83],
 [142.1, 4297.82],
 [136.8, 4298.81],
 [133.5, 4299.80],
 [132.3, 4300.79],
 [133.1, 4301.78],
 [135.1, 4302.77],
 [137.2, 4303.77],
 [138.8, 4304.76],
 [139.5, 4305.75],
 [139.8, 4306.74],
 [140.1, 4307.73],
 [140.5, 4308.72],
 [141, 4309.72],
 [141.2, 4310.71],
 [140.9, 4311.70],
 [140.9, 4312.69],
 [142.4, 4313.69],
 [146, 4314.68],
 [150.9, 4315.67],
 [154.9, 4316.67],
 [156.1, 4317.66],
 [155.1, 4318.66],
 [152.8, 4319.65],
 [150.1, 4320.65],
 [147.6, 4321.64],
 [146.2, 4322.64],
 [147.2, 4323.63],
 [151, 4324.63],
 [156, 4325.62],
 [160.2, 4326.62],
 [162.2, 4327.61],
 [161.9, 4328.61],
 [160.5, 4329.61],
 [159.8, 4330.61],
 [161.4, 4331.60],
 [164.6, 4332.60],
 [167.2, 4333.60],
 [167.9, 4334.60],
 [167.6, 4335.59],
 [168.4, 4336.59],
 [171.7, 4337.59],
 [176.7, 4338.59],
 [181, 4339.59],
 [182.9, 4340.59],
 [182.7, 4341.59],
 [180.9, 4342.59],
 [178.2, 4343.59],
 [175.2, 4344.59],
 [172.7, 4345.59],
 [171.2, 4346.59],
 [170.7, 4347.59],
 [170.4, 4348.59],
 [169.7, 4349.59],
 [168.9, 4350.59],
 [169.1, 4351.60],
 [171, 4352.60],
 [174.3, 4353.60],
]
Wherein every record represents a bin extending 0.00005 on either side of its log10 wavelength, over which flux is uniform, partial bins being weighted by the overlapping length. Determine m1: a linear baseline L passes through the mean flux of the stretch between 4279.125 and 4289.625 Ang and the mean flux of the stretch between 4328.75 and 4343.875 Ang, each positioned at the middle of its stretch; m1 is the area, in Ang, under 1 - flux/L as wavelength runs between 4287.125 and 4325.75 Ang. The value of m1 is 3.2 Ang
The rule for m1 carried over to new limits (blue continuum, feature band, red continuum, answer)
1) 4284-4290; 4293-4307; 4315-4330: 0.6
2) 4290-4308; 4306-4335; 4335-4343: 1.8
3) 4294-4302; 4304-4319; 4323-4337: 0.7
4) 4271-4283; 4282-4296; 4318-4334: 0.1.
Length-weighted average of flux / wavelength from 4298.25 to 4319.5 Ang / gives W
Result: 142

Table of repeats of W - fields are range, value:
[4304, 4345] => 157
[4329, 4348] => 172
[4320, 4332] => 155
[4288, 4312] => 144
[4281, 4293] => 150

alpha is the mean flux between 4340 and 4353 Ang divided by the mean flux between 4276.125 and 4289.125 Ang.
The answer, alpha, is 1.1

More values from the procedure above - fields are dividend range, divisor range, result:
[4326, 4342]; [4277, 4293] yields 1.11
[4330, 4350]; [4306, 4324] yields 1.18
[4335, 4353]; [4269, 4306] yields 1.17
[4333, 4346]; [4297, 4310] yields 1.27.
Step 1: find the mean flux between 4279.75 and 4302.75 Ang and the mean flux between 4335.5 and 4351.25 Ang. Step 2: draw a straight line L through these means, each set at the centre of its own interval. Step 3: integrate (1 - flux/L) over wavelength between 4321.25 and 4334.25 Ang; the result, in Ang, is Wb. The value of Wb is 0.7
